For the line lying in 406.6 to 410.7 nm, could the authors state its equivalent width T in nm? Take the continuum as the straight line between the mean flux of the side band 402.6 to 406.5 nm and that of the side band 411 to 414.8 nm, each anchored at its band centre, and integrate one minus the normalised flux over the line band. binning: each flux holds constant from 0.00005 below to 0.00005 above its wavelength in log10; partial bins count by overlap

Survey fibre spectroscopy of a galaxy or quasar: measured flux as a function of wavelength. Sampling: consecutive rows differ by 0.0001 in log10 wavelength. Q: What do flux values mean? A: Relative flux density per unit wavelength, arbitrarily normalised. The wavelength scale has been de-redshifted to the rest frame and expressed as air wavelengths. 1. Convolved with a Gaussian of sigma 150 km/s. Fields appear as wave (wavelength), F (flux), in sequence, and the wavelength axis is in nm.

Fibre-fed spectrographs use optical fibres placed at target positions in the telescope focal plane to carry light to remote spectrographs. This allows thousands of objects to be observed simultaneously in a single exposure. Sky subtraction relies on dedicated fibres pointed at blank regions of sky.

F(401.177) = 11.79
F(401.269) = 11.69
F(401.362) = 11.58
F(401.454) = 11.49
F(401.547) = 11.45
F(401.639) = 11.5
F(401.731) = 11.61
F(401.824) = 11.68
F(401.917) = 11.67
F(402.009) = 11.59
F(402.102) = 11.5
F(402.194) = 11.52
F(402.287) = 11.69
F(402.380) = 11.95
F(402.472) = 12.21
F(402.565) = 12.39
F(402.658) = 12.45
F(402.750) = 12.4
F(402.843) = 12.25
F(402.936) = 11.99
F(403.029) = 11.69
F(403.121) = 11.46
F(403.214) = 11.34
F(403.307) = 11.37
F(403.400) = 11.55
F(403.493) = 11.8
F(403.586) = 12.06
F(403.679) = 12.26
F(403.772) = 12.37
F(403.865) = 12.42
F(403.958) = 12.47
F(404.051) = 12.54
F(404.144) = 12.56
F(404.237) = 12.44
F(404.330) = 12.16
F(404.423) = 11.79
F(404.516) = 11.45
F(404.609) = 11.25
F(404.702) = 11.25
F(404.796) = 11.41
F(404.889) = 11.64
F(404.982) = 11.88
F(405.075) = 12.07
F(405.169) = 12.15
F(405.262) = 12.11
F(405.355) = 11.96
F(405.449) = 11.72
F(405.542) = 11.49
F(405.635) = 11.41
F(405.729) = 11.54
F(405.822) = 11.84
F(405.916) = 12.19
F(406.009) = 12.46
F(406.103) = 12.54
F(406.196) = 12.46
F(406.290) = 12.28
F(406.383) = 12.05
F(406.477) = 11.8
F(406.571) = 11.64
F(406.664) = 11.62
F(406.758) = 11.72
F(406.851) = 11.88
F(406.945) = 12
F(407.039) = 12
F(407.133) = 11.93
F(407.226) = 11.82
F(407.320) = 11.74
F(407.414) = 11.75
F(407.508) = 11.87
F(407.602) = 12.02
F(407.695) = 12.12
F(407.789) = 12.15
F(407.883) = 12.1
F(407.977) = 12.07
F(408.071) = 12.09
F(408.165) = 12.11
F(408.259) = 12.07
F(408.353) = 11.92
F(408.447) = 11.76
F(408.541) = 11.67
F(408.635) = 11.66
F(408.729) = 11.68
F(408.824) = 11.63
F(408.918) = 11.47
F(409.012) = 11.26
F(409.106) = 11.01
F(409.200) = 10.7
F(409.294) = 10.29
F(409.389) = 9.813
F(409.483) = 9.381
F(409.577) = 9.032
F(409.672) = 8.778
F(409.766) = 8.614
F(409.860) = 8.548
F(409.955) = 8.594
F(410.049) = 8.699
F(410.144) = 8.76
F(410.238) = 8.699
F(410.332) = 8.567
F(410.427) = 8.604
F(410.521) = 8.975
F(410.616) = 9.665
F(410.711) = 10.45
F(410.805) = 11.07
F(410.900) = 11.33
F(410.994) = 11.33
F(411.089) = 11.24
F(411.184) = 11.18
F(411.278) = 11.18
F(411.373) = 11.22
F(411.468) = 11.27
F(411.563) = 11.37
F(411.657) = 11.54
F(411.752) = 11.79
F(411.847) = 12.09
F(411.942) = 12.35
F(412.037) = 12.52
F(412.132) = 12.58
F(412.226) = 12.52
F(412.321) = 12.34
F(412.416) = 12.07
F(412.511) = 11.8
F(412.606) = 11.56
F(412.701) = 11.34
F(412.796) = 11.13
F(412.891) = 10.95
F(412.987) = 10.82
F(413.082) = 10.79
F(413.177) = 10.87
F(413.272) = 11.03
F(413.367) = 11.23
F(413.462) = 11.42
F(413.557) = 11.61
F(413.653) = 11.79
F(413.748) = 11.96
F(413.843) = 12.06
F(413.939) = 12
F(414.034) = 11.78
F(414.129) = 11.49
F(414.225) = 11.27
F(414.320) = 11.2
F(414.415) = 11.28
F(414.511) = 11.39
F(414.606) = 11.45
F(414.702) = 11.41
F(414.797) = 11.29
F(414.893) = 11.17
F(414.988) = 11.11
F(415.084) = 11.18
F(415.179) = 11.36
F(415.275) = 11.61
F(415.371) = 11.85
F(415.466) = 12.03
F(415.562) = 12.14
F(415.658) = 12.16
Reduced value 0.33 nm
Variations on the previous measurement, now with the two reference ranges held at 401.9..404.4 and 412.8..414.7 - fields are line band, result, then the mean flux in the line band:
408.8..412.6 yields 0.31 nm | 10.6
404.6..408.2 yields -0.03 nm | 11.9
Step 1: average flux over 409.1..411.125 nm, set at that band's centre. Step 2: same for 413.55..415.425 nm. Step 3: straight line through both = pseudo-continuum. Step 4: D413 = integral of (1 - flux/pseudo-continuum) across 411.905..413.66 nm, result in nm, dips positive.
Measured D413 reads -0.14 nm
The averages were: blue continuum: 9.61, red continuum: 11.5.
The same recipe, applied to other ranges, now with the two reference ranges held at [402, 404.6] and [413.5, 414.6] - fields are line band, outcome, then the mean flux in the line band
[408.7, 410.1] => 0.22 nm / 9.93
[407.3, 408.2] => -0.01 nm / 12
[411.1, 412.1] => 0.00 nm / 11.6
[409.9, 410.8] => 0.20 nm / 9.09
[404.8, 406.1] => 0.00 nm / 11.9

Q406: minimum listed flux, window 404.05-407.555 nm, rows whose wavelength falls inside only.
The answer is 11.25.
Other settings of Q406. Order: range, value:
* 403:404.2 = 11.34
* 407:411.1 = 8.548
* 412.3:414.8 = 10.79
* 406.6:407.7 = 11.62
